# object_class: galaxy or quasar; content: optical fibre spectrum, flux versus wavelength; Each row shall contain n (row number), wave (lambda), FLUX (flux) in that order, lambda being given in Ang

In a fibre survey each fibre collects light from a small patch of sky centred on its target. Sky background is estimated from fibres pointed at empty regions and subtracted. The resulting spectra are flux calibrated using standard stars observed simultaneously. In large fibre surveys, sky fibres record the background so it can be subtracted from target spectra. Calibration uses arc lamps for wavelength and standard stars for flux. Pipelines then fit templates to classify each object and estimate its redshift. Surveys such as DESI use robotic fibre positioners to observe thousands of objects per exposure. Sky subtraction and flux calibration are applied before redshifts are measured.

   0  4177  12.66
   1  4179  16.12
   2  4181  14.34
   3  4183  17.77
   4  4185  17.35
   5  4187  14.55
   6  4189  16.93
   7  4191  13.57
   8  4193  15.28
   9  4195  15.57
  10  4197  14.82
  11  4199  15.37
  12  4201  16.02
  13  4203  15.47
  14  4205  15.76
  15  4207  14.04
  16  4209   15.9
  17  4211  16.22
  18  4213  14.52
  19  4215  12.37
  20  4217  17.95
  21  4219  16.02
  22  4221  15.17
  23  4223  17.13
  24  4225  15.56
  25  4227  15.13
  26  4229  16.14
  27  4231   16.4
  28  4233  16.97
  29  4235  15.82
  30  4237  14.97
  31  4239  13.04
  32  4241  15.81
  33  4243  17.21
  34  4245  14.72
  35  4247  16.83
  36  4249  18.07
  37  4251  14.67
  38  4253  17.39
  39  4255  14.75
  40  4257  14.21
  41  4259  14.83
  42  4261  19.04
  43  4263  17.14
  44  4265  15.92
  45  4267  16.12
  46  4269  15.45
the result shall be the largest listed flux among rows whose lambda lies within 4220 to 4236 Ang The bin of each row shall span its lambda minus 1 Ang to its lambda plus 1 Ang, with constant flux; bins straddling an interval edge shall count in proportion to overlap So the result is 17.13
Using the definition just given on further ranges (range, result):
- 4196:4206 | 16.02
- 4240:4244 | 17.21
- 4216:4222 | 17.95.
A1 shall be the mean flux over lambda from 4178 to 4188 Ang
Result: 16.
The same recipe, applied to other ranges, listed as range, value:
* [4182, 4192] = 16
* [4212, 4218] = 14.9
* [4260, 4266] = 17.4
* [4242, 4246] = 16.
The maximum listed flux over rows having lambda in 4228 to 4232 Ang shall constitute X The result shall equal 16.4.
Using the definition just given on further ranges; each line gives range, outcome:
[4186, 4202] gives 16.93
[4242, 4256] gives 18.07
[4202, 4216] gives 16.22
